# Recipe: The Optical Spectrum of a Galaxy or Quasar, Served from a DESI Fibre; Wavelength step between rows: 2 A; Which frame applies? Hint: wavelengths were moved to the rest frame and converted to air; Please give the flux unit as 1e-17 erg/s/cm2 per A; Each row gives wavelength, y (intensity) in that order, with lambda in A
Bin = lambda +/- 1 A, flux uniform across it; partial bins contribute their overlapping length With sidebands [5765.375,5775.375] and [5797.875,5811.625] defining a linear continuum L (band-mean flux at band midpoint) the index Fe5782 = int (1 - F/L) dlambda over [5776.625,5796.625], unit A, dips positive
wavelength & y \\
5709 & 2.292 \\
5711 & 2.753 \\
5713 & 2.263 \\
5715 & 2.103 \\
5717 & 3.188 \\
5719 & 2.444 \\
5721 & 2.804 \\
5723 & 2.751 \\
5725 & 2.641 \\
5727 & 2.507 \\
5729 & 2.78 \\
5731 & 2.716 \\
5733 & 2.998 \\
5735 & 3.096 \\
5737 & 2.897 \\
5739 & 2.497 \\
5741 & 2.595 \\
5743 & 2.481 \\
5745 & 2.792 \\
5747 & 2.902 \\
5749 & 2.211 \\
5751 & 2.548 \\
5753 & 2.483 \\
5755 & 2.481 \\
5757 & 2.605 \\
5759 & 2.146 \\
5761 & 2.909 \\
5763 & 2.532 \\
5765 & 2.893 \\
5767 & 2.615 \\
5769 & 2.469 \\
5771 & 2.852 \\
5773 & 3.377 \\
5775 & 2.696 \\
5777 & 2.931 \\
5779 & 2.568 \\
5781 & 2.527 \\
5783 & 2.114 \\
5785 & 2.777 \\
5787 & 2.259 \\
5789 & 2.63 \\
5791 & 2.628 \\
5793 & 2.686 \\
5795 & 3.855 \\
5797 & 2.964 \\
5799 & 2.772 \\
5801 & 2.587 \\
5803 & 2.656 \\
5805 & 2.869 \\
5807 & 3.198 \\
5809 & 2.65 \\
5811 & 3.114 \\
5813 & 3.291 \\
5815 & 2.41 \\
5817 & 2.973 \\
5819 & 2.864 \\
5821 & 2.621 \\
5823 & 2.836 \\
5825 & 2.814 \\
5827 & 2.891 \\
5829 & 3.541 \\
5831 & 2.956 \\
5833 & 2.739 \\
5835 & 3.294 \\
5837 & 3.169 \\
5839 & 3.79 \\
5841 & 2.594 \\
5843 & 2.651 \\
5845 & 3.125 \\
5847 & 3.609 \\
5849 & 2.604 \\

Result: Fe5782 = 0.9 A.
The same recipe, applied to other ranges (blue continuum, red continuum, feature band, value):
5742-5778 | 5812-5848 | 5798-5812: 0.25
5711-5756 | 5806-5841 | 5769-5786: 0.61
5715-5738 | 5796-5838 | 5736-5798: 3.53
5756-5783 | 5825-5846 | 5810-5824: 0.39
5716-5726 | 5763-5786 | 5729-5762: 1.04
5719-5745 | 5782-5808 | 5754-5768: 0.75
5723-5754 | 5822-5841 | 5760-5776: 0.09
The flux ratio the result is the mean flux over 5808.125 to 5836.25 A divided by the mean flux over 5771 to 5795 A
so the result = 1.1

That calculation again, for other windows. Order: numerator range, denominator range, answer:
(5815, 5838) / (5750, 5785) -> 1.12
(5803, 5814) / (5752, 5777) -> 1.12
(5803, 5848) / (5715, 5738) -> 1.08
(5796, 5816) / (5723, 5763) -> 1.08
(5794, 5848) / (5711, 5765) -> 1.14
